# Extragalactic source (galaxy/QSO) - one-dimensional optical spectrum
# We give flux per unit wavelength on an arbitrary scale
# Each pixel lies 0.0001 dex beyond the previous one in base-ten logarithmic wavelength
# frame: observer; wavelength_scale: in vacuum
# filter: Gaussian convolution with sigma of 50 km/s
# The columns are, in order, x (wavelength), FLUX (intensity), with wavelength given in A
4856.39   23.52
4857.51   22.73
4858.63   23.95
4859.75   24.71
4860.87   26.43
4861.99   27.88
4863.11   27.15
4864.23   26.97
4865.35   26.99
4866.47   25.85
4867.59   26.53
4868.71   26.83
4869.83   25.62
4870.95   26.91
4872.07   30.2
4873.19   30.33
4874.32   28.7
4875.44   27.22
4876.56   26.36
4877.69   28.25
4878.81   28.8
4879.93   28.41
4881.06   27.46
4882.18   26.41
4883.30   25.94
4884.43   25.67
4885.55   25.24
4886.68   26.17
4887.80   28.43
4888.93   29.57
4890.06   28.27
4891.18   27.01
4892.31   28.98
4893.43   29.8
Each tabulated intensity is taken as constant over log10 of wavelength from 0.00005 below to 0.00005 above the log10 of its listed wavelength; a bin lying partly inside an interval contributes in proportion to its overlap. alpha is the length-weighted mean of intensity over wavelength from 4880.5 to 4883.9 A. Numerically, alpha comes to 26.6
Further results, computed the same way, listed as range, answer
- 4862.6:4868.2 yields 26.7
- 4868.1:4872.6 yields 27.4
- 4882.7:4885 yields 25.9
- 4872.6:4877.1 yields 28.2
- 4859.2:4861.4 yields 25.6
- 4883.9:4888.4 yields 26.4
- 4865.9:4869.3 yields 26.4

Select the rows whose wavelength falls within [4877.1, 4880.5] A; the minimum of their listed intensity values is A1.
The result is 28.25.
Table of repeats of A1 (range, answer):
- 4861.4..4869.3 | 25.85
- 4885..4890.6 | 25.24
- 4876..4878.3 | 26.36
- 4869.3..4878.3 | 25.62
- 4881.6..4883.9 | 25.94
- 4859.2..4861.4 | 24.71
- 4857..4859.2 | 22.73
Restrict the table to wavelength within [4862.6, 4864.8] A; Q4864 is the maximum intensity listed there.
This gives 27.15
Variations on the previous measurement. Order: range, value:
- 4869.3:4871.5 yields 26.91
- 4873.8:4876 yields 28.7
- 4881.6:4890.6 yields 29.57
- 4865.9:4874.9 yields 30.33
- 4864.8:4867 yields 26.99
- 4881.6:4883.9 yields 26.41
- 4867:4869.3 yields 26.83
